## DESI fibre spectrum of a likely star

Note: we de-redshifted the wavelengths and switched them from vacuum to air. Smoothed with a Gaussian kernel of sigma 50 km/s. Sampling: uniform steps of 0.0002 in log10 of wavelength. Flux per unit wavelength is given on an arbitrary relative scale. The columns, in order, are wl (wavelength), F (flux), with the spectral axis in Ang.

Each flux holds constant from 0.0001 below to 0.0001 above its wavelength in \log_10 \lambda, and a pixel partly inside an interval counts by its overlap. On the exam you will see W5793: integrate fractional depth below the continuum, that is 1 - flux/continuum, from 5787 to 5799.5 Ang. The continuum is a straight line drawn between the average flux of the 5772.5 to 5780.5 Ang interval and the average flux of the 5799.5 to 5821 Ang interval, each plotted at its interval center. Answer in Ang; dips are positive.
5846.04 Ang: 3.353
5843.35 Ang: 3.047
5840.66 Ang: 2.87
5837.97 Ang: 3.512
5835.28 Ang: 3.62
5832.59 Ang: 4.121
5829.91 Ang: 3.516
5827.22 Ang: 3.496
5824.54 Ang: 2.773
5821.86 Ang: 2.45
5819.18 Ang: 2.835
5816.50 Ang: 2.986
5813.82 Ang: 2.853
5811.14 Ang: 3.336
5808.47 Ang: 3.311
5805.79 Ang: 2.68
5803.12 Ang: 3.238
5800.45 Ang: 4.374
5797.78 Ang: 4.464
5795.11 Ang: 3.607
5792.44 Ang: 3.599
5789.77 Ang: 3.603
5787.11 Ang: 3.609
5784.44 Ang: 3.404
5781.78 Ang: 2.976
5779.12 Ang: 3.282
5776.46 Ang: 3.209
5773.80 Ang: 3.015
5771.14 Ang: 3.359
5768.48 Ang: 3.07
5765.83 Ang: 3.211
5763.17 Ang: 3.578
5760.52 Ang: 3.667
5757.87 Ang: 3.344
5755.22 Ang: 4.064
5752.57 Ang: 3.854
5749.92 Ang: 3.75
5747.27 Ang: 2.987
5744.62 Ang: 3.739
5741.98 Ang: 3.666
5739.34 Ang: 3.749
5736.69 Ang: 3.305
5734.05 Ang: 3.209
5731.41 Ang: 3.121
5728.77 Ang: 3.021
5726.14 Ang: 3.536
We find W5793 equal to -2.5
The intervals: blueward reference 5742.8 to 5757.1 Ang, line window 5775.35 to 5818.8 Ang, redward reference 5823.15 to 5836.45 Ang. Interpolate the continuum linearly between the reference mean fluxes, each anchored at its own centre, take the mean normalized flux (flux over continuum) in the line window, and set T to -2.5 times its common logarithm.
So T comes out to 0.05 mag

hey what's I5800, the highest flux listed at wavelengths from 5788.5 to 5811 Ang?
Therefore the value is 4.464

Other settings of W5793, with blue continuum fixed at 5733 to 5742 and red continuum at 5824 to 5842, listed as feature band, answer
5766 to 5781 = 1.2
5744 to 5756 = -0.7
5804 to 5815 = 1.3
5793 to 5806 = -1.1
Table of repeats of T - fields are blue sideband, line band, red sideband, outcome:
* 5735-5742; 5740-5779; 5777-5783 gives -0.04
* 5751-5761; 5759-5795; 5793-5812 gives 0.09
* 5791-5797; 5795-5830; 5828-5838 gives 0.13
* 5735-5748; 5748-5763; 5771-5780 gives -0.10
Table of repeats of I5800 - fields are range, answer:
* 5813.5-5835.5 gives 4.121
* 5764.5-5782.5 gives 3.359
